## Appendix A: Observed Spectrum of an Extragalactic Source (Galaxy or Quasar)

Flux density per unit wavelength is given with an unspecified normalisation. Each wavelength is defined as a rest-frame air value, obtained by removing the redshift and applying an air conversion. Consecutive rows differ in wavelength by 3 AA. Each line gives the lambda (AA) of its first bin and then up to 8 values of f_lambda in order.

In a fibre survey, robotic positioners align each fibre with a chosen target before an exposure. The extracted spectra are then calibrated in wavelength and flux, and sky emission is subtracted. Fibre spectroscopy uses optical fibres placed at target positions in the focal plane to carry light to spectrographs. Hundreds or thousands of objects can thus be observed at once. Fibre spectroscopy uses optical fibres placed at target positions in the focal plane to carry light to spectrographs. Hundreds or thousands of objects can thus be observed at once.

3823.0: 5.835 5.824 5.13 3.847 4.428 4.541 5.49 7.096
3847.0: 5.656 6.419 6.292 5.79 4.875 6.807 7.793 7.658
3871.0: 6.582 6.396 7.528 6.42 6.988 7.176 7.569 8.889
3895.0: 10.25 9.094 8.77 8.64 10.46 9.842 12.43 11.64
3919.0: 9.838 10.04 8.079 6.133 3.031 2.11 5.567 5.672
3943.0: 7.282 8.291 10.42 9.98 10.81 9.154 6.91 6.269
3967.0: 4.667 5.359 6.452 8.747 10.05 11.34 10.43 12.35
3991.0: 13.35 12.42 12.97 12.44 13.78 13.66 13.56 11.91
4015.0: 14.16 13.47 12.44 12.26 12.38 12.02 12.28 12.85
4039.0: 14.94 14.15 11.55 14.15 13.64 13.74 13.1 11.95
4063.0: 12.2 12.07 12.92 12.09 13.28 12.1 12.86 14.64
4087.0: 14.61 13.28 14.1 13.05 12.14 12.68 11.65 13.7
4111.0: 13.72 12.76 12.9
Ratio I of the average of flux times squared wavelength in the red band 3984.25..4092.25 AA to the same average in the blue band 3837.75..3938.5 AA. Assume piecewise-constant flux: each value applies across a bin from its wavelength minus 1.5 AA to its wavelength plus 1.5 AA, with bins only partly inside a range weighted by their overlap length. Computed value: 1.88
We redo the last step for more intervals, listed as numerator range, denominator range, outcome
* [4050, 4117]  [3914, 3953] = 1.85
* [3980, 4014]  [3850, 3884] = 2.02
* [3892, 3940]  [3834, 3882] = 1.37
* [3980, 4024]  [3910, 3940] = 1.72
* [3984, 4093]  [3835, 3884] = 2.24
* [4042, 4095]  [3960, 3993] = 1.56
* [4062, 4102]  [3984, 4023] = 1.05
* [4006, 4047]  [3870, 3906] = 1.76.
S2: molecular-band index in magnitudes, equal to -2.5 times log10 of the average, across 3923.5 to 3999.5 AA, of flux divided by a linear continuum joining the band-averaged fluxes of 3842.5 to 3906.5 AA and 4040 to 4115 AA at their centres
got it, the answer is 0.18 mag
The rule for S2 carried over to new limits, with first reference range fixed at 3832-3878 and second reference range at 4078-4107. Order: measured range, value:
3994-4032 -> -0.19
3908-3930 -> -0.20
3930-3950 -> 0.40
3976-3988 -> -0.07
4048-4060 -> -0.12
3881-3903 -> -0.15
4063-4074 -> 0.01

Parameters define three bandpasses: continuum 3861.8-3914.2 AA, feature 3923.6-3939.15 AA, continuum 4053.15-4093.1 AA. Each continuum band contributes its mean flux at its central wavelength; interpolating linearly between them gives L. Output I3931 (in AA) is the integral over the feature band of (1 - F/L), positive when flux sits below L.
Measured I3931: 7.28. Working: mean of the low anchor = 8.31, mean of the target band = 4.99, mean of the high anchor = 13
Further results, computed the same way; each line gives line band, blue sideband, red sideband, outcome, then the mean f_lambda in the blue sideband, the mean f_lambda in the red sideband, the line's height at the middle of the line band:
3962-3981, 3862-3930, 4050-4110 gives 6.1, 8.48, 13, 10.3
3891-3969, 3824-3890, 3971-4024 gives 6.5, 6.18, 11.9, 9.16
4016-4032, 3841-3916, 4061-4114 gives -1.6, 7.76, 13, 11.4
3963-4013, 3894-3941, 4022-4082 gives 0.6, 8.23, 12.8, 10.6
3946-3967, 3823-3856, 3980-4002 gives 4.0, 5.5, 12.2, 10.7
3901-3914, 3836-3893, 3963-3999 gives -4.0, 6.59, 9.62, 7.71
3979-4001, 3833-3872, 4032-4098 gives -2.8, 6.07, 13.2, 10.7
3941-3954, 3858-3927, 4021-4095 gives 1.4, 8.43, 13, 9.96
